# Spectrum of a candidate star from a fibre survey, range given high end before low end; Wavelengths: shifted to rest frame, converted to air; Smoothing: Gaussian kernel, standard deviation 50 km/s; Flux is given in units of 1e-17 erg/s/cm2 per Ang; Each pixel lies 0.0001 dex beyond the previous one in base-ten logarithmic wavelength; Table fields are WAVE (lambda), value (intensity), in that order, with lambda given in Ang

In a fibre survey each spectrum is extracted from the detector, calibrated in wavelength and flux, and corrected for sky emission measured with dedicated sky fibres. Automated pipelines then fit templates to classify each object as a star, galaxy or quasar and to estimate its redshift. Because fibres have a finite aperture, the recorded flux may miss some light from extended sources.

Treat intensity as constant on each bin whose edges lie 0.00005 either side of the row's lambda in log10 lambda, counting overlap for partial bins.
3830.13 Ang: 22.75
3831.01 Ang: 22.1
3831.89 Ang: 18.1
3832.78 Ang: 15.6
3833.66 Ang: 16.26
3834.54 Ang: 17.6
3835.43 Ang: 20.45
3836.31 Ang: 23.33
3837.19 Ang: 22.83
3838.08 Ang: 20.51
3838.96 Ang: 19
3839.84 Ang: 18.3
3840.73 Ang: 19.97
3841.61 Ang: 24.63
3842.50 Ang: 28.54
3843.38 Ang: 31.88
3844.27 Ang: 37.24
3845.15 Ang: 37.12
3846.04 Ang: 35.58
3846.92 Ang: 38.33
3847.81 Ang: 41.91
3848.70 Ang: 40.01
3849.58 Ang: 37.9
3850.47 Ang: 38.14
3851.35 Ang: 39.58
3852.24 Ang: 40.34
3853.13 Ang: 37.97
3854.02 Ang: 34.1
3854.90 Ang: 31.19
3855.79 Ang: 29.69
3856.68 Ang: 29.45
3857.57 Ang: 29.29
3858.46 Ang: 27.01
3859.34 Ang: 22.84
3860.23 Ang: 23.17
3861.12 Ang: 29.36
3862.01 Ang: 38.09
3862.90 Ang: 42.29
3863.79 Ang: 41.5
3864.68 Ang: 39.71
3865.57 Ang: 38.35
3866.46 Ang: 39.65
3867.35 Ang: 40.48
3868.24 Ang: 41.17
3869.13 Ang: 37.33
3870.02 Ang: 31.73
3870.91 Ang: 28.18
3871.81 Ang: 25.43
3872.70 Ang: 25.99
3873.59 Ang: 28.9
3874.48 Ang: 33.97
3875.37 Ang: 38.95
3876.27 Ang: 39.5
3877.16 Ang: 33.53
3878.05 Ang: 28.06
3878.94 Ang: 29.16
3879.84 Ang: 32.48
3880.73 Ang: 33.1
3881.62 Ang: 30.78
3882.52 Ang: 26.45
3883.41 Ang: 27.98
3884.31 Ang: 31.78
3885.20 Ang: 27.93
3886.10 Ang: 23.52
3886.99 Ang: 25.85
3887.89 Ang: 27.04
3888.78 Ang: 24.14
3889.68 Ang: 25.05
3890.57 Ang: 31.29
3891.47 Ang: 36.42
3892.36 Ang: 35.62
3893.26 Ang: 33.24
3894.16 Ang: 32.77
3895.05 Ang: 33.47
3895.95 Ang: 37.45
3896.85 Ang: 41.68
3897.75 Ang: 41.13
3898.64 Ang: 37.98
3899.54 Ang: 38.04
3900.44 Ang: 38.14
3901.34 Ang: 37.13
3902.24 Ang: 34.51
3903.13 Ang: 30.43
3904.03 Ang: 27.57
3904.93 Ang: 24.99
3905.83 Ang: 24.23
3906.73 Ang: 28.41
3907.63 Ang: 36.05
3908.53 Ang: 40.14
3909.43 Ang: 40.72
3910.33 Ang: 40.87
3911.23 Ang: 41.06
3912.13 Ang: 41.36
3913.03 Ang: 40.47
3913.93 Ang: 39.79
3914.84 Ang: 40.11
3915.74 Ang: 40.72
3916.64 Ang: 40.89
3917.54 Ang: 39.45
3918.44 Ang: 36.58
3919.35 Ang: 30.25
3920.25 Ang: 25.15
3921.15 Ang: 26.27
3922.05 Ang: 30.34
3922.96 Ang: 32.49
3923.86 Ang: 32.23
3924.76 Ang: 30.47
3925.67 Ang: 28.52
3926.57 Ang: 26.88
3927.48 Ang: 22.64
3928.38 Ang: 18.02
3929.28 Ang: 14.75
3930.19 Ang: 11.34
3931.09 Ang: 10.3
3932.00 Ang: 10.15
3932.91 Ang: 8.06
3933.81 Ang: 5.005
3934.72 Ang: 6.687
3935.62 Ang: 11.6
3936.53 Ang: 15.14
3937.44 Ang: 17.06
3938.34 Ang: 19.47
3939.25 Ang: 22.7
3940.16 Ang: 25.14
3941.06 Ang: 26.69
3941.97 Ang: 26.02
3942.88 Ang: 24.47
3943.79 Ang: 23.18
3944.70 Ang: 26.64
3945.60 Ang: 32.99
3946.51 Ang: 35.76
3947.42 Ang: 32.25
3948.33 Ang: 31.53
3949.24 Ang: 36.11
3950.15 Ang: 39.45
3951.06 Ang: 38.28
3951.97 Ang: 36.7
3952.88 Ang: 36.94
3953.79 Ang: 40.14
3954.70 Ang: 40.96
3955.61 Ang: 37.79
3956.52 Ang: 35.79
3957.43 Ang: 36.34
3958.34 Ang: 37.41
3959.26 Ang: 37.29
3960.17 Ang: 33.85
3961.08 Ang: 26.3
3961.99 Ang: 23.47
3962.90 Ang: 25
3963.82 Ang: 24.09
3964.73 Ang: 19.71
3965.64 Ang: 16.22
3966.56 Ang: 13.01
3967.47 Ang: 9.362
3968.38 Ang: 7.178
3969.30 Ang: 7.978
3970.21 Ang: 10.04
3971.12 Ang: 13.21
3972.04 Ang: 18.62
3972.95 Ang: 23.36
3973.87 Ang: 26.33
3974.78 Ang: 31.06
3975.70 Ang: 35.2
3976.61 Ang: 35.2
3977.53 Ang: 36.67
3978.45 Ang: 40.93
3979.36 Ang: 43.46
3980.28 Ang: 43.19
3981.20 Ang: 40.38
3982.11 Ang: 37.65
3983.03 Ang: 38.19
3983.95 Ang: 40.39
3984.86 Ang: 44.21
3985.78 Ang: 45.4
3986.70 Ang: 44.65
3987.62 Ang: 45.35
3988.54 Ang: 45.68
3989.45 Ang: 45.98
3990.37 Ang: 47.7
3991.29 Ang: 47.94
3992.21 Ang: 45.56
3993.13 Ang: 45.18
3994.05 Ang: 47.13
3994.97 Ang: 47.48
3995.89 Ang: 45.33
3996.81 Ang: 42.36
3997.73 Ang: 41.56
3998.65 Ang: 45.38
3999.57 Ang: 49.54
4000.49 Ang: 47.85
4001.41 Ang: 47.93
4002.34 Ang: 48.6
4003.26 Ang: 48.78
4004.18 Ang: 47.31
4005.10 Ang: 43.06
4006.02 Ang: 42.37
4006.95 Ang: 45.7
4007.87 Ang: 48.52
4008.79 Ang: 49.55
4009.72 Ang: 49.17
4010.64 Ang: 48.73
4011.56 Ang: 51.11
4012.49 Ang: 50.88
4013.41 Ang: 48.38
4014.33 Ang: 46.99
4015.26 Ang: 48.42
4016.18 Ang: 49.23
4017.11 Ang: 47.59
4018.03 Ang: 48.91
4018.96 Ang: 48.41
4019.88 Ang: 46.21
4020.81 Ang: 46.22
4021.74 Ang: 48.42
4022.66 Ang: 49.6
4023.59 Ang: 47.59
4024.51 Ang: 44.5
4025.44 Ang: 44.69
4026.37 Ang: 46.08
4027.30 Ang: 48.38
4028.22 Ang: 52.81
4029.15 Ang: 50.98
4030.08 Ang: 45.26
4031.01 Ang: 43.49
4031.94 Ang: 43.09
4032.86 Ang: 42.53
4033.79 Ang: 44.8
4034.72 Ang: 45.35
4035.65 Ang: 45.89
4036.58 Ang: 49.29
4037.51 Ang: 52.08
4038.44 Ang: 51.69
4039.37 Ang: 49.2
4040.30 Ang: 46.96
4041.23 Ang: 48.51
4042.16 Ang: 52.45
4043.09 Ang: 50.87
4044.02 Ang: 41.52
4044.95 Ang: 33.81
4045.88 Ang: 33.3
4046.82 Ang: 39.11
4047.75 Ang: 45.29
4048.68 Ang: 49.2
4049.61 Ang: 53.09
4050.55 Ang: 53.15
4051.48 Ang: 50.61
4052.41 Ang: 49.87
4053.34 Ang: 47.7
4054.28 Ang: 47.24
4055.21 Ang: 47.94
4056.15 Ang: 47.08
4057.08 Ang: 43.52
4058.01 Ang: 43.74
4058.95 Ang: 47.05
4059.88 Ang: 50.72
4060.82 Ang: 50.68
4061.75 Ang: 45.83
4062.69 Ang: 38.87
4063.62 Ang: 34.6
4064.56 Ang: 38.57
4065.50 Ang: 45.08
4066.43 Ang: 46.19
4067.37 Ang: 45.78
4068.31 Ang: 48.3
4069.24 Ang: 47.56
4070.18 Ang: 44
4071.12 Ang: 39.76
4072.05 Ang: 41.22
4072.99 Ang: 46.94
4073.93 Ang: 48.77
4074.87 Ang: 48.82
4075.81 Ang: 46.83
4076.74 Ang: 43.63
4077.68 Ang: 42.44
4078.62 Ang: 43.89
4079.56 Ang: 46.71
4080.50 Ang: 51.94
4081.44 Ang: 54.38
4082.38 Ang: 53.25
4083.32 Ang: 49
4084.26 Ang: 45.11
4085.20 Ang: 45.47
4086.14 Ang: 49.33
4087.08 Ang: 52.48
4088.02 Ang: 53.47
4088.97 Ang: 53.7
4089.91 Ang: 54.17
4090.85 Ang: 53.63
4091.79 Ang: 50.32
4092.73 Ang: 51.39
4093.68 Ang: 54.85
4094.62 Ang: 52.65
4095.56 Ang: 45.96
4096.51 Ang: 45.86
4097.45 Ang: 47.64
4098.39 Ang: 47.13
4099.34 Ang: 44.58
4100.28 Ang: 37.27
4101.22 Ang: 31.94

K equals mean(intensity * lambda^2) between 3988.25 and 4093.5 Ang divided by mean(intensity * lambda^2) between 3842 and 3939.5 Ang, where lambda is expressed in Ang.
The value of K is 1.6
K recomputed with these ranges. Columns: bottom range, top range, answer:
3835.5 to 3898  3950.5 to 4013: 1.24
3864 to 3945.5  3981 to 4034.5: 1.64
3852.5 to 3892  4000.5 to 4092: 1.62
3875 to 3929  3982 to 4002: 1.44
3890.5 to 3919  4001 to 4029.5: 1.39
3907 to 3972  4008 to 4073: 1.80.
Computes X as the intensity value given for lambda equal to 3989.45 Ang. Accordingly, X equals 45.98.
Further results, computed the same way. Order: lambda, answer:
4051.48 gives 50.61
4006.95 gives 45.7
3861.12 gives 29.36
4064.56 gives 38.57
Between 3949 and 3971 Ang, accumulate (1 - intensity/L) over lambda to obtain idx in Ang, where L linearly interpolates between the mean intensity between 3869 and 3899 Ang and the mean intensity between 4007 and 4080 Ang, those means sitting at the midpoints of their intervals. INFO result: 6.2 Ang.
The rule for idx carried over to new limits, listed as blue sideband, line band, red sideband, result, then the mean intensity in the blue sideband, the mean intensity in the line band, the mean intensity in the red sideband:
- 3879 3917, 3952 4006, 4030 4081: 5.67 Ang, 33.8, 36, 45.9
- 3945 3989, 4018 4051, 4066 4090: -4.18 Ang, 31.9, 46.7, 47.7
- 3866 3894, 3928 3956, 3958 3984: 3.75 Ang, 31.5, 24.6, 27.2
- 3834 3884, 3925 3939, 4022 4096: 8.23 Ang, 31.8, 15.4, 47.2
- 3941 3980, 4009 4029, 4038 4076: -4.69 Ang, 28.8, 48.3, 45.9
